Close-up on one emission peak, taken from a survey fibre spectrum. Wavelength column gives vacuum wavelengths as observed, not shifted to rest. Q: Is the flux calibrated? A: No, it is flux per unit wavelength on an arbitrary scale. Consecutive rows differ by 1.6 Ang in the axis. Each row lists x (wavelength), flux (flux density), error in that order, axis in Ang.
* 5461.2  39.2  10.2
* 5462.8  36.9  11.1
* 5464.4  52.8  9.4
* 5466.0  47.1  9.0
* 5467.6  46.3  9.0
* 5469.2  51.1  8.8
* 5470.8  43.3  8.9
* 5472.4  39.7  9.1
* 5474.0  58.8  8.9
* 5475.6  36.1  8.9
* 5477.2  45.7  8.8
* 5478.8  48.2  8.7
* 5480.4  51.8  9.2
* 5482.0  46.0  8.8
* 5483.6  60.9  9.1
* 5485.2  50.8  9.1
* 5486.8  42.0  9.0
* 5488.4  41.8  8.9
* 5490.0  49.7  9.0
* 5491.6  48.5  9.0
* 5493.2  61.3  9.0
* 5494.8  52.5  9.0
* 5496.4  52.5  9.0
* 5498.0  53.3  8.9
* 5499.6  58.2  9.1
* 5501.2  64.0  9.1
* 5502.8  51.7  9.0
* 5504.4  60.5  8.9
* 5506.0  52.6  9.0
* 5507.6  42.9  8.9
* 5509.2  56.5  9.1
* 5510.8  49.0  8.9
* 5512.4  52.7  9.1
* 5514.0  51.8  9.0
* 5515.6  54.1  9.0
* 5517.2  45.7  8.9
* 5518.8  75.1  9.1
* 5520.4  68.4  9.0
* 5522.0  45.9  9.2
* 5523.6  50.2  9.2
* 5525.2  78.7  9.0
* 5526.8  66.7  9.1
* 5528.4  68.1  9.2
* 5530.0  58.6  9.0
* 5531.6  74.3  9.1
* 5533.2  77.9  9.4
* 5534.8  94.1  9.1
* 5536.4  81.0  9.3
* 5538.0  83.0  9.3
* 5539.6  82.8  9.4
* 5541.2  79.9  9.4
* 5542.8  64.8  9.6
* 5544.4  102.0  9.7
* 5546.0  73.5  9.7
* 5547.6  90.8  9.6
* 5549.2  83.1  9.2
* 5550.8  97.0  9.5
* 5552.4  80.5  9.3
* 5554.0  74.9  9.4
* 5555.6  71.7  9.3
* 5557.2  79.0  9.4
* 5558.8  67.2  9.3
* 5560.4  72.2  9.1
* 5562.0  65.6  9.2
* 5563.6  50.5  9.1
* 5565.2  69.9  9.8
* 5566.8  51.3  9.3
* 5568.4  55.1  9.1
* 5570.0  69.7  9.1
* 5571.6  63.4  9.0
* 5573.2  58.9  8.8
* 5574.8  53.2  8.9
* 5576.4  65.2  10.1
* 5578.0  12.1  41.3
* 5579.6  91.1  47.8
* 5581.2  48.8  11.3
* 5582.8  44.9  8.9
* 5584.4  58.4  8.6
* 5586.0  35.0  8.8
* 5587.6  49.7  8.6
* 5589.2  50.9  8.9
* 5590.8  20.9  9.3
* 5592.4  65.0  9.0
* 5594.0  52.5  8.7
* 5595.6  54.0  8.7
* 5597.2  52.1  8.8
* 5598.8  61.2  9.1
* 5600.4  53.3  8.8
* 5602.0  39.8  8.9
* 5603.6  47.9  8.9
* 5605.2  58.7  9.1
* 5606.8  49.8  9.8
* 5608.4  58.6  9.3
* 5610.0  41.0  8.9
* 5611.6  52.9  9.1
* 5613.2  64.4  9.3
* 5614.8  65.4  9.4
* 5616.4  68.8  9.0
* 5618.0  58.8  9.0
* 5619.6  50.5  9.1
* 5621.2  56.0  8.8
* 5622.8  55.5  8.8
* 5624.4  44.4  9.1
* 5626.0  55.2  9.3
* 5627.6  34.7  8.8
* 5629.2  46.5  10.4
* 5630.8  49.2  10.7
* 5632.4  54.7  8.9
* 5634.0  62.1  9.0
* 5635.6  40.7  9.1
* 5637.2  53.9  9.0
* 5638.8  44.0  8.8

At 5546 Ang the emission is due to Mg II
